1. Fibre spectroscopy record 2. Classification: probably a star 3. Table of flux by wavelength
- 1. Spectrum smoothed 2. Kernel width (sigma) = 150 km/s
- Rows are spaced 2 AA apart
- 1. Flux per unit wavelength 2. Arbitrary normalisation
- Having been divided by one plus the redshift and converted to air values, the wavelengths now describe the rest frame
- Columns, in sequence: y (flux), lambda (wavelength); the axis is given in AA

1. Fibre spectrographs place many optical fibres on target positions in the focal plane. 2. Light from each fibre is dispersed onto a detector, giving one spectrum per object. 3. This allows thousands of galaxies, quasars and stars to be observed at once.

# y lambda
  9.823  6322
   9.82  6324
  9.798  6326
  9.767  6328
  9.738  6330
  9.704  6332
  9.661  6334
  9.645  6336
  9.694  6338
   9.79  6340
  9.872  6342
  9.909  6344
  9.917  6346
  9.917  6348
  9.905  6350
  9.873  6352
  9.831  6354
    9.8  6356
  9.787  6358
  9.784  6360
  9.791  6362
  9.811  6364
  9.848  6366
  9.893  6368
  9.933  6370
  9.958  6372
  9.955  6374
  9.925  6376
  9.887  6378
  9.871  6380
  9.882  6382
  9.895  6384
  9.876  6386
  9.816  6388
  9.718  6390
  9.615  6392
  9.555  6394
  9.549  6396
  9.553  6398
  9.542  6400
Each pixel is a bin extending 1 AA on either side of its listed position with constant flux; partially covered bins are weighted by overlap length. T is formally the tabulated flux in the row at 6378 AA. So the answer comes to 9.887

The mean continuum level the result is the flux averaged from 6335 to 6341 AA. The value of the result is 9.71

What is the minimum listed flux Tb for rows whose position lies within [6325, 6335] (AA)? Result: 9.661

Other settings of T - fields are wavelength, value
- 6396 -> 9.549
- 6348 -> 9.917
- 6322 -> 9.823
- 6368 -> 9.893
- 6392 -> 9.615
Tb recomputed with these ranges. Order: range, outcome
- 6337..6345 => 9.694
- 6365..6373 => 9.848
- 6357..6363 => 9.784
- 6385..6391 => 9.718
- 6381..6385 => 9.882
